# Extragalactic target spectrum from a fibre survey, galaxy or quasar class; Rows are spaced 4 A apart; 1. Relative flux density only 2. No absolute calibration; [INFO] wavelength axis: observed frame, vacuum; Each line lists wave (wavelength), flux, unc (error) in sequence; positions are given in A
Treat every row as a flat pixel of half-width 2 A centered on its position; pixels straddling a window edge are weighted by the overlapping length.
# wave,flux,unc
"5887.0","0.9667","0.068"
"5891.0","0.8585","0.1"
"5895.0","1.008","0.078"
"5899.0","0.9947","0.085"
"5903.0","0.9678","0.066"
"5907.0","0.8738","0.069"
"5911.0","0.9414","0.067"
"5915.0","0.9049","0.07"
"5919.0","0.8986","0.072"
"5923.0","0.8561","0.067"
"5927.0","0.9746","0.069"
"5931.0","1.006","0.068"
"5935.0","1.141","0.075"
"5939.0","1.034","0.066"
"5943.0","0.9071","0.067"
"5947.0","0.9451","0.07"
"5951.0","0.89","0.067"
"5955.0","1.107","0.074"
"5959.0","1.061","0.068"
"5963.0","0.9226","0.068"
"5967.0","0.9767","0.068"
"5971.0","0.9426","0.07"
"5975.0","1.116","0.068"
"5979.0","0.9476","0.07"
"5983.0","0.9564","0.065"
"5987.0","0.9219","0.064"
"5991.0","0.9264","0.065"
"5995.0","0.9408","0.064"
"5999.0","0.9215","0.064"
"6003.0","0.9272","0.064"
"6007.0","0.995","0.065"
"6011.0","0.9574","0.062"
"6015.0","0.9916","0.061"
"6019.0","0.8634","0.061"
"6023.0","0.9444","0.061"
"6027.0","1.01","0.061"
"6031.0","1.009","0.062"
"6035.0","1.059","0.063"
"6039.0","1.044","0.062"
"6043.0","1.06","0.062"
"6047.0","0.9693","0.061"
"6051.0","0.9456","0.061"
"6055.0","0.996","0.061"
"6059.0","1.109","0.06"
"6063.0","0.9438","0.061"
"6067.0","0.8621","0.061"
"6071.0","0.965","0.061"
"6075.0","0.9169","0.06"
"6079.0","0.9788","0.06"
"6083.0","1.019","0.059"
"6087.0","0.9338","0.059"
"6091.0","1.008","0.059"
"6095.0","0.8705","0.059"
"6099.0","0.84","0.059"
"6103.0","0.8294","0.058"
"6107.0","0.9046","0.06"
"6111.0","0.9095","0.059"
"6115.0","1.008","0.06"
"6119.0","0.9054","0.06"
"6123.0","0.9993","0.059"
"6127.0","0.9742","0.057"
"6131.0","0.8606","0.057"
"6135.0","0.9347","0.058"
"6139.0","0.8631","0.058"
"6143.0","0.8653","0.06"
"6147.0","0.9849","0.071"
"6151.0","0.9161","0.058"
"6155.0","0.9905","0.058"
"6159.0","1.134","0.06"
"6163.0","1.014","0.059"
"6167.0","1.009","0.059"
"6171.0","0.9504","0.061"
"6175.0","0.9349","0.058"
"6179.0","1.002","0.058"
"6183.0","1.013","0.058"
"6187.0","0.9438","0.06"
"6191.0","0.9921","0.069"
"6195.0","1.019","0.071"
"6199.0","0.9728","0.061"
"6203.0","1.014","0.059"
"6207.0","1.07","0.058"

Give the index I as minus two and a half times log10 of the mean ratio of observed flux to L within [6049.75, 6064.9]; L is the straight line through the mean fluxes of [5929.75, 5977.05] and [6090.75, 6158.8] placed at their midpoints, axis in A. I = -0.05 mag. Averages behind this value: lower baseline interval 1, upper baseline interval 0.925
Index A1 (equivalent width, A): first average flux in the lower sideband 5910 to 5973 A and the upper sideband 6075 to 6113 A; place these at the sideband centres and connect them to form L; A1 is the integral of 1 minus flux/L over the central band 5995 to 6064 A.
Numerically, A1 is -3.1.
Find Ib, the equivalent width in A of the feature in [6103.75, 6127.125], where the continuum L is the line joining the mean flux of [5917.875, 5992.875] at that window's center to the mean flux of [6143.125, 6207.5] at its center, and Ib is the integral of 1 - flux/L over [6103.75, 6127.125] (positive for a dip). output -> 1.09 A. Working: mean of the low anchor 0.976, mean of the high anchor 0.992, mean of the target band 0.942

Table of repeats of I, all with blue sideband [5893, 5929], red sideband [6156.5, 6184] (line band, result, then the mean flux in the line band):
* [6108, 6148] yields 0.08 mag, 0.928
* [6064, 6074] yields 0.07 mag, 0.917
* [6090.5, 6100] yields 0.10 mag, 0.897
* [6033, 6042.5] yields -0.09 mag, 1.05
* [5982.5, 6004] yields 0.03 mag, 0.931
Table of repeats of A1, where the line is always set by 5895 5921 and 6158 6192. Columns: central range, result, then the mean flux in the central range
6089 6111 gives 1.95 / 0.892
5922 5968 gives -2.13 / 0.988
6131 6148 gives 1.48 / 0.902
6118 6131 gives 0.47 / 0.949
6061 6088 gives 0.75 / 0.946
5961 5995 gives -0.38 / 0.962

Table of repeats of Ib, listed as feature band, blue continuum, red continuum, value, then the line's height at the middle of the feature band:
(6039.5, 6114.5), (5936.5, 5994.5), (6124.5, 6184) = 1.3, 0.968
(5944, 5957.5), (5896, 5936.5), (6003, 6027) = -0.3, 0.954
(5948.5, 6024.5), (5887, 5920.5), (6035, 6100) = -0.9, 0.953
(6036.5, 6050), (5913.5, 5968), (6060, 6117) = -1.1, 0.944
